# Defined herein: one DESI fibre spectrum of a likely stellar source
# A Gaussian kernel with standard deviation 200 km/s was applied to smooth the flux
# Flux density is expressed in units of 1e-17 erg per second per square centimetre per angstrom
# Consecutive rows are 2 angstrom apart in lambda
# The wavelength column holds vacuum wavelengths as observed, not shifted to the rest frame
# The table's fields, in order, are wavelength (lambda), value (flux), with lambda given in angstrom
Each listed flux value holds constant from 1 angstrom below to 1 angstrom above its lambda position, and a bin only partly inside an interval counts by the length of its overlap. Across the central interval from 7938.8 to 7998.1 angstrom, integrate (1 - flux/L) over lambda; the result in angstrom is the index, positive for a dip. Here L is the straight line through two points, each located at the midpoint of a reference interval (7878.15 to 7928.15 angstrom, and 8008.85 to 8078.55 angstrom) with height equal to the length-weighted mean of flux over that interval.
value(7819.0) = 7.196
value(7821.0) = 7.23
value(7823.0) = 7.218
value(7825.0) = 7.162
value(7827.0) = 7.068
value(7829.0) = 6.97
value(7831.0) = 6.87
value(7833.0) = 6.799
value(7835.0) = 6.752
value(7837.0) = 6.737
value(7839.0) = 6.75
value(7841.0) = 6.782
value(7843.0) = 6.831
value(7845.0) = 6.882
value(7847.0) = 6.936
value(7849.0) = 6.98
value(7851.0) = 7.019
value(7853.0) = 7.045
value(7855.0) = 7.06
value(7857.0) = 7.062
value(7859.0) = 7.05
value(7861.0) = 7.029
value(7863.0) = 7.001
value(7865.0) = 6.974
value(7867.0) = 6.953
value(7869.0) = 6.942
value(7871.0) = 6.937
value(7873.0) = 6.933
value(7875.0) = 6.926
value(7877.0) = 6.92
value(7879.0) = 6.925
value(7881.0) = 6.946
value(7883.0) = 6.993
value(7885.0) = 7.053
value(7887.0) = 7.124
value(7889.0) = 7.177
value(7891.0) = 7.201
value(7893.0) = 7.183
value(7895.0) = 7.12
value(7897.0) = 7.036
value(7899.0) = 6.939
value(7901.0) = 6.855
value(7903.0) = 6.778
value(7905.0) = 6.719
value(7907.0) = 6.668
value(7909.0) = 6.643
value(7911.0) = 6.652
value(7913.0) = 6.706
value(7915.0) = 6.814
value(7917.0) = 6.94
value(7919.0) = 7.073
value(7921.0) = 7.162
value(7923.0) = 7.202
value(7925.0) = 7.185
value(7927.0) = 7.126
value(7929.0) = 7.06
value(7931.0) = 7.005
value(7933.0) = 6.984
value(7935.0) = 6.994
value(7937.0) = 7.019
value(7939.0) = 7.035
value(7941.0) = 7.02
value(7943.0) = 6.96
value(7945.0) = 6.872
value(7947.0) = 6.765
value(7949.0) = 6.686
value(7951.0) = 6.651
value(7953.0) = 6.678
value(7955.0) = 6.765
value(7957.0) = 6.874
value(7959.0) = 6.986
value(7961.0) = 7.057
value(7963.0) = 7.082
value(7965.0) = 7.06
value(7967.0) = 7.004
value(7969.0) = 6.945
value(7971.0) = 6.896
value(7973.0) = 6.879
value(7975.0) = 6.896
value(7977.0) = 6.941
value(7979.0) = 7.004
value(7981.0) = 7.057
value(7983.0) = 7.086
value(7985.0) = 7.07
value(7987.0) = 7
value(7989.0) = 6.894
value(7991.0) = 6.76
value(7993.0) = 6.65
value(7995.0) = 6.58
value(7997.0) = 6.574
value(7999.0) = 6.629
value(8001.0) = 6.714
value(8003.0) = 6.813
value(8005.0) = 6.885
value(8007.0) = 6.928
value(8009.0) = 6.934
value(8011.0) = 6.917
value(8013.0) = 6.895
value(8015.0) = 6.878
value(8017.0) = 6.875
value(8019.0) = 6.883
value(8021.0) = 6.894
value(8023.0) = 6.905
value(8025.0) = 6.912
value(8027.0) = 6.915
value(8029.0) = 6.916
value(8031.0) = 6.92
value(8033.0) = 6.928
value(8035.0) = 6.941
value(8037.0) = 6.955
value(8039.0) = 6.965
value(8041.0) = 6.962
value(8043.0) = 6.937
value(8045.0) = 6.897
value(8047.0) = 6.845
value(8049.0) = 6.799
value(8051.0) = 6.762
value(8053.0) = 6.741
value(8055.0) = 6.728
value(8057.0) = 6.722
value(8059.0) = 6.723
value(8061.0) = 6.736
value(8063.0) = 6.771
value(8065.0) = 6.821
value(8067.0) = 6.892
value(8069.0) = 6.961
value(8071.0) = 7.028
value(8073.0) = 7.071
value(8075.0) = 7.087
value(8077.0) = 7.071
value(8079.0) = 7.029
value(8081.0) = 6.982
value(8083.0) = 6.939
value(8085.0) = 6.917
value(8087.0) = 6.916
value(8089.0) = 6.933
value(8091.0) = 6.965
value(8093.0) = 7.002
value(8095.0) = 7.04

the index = 0.4 angstrom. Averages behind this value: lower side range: 6.97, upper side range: 6.89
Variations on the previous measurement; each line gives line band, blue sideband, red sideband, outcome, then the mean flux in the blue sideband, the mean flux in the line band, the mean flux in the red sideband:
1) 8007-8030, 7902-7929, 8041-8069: -0.23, 6.9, 6.9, 6.81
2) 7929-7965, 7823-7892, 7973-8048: 0.02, 6.97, 6.92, 6.89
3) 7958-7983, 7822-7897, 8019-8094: -0.18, 6.98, 6.99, 6.9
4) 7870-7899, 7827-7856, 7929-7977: -0.53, 6.89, 7.03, 6.92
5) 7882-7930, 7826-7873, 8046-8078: -0.44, 6.93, 6.98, 6.86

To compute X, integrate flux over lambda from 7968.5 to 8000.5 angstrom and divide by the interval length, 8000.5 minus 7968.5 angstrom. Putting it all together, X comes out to 6.86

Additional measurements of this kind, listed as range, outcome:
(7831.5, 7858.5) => 6.9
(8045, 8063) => 6.77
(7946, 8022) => 6.87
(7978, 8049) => 6.88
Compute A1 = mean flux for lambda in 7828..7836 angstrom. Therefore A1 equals 6.85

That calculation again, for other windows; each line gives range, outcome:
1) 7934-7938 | 7.01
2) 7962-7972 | 7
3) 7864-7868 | 6.96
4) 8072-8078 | 7.08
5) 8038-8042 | 6.96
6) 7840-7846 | 6.83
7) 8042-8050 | 6.87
